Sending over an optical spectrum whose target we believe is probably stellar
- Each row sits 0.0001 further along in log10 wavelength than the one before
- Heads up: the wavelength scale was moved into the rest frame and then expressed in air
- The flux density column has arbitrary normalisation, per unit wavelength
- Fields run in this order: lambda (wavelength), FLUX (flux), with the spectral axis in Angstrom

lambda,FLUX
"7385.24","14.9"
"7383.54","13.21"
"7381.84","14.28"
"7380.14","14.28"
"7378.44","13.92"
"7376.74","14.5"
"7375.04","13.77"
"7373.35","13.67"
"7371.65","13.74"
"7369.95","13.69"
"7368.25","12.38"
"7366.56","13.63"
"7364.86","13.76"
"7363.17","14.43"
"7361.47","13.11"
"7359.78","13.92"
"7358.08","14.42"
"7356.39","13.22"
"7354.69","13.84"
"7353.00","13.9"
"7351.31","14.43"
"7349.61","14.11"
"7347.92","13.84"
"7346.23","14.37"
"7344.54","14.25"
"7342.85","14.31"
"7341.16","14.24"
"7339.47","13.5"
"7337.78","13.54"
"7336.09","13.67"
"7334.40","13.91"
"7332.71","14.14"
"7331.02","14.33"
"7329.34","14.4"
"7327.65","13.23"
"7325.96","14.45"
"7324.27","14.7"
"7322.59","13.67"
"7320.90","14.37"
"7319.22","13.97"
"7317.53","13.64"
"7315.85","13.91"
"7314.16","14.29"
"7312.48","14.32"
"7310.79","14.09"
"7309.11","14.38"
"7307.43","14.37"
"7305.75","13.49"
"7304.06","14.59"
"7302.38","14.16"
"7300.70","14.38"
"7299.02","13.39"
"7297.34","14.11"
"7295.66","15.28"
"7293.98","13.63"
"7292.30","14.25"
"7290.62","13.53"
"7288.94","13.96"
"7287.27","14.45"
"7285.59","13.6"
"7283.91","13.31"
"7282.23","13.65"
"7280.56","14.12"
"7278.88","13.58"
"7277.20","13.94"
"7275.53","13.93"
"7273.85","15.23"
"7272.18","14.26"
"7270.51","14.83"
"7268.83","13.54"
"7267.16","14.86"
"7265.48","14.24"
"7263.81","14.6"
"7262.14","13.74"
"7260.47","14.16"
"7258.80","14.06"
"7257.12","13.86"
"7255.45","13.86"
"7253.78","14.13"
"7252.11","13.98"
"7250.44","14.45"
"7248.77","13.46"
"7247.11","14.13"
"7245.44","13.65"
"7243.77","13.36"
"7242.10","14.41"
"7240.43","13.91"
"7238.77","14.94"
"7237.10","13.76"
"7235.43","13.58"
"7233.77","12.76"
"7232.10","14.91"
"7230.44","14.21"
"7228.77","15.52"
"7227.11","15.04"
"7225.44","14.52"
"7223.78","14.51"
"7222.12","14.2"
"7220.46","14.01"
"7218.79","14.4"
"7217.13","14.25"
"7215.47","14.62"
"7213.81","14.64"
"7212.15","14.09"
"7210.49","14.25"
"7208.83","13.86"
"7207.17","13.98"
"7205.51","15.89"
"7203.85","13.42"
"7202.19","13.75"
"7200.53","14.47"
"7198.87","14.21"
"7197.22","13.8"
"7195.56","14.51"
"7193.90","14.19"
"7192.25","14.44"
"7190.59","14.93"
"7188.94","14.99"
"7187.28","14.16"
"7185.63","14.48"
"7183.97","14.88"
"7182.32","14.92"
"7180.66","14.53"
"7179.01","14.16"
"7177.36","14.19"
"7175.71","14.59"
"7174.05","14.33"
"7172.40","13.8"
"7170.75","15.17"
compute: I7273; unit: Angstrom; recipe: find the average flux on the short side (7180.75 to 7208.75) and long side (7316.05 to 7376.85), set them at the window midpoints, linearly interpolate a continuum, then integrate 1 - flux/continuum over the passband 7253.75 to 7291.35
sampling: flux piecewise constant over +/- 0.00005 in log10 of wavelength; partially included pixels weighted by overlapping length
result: 0.3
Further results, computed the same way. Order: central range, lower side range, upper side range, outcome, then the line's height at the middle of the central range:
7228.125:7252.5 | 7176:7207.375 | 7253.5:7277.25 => 0.4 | 14.3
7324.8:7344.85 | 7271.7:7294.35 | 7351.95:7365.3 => -0.2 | 13.9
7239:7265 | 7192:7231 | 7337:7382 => 0.4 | 14.2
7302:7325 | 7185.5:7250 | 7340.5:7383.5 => -0.2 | 14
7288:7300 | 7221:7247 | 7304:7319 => 0.1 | 14.1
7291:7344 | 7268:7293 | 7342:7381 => -0.5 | 14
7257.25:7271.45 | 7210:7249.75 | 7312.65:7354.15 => -0.1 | 14.2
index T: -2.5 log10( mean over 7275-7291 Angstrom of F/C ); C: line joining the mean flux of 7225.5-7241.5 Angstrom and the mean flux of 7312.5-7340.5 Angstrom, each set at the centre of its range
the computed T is 0.025 mag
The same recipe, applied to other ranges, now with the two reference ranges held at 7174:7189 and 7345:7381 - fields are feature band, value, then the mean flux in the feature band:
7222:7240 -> 0.00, 14.4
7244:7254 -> 0.03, 13.9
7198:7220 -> 0.01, 14.3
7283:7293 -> 0.02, 13.8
